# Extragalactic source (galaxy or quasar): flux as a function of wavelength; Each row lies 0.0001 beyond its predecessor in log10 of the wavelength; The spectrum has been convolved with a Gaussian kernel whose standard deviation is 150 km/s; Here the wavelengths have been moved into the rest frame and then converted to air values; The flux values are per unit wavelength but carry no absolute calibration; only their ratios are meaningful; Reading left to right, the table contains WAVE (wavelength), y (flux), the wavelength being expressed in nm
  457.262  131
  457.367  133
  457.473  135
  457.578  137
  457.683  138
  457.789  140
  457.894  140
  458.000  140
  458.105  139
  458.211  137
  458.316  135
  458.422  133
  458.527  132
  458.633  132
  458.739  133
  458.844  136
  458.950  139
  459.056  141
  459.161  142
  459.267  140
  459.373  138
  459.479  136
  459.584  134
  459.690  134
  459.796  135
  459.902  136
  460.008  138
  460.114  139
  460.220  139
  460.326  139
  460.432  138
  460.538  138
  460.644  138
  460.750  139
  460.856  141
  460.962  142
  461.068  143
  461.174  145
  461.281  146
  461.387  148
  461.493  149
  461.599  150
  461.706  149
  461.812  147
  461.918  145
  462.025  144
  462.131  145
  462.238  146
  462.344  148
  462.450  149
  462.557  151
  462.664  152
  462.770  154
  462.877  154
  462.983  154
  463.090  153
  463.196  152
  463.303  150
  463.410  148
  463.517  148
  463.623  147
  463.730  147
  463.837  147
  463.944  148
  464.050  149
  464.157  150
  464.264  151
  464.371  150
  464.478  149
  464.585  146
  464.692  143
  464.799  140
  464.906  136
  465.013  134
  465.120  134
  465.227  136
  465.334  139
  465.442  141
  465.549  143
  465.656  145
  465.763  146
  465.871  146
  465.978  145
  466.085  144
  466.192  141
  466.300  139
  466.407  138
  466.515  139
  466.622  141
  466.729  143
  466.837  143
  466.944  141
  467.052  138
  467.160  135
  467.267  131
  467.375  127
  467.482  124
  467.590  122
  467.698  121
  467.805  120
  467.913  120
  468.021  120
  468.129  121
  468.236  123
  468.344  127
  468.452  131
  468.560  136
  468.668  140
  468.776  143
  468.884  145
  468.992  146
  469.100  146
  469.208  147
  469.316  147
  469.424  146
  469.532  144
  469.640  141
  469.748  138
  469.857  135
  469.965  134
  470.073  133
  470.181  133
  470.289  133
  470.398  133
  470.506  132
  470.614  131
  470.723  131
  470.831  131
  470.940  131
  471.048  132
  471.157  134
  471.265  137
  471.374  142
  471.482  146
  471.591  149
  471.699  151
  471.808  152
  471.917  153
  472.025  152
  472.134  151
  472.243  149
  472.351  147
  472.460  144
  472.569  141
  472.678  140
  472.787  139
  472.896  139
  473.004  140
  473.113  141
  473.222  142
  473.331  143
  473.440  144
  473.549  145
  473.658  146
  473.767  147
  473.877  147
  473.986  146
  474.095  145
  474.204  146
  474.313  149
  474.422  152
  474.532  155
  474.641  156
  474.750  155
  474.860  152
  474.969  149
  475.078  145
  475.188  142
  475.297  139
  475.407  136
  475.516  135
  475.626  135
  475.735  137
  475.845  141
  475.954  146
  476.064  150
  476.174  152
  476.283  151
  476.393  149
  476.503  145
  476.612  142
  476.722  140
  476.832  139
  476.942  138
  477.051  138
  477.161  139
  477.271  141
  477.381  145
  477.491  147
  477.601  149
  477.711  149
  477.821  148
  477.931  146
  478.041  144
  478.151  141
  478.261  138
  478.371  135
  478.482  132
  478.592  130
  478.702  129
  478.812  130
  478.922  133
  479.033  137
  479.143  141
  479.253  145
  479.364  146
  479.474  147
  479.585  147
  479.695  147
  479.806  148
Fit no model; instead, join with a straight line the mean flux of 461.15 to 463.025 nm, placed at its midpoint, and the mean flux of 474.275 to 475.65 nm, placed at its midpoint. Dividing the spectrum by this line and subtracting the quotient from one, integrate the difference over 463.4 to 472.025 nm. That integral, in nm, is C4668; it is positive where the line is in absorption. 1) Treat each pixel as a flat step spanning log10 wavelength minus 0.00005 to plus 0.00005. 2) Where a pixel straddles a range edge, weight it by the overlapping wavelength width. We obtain 0.51 nm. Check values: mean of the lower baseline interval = 149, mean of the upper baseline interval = 146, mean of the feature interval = 139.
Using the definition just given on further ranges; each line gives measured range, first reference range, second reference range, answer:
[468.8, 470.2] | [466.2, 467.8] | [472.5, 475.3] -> -0.03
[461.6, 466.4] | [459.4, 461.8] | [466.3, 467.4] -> -0.23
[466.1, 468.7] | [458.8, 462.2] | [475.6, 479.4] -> 0.17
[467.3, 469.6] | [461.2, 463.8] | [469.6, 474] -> 0.17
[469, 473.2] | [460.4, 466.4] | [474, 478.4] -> 0.12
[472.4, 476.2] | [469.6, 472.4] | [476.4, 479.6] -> -0.12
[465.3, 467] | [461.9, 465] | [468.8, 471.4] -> 0.02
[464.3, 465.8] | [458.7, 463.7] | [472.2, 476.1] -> 0.02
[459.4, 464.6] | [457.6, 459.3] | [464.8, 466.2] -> -0.23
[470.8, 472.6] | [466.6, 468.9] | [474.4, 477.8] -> -0.08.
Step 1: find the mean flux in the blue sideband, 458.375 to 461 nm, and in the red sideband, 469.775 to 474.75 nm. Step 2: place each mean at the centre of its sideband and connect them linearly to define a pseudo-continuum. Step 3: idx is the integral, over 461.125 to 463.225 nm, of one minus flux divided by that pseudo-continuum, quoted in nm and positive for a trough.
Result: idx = -0.16 nm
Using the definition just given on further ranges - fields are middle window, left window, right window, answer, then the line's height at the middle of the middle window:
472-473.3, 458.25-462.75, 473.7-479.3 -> -0.008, 143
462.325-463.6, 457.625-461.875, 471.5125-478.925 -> -0.097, 140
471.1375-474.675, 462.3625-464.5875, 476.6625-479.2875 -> -0.062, 143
